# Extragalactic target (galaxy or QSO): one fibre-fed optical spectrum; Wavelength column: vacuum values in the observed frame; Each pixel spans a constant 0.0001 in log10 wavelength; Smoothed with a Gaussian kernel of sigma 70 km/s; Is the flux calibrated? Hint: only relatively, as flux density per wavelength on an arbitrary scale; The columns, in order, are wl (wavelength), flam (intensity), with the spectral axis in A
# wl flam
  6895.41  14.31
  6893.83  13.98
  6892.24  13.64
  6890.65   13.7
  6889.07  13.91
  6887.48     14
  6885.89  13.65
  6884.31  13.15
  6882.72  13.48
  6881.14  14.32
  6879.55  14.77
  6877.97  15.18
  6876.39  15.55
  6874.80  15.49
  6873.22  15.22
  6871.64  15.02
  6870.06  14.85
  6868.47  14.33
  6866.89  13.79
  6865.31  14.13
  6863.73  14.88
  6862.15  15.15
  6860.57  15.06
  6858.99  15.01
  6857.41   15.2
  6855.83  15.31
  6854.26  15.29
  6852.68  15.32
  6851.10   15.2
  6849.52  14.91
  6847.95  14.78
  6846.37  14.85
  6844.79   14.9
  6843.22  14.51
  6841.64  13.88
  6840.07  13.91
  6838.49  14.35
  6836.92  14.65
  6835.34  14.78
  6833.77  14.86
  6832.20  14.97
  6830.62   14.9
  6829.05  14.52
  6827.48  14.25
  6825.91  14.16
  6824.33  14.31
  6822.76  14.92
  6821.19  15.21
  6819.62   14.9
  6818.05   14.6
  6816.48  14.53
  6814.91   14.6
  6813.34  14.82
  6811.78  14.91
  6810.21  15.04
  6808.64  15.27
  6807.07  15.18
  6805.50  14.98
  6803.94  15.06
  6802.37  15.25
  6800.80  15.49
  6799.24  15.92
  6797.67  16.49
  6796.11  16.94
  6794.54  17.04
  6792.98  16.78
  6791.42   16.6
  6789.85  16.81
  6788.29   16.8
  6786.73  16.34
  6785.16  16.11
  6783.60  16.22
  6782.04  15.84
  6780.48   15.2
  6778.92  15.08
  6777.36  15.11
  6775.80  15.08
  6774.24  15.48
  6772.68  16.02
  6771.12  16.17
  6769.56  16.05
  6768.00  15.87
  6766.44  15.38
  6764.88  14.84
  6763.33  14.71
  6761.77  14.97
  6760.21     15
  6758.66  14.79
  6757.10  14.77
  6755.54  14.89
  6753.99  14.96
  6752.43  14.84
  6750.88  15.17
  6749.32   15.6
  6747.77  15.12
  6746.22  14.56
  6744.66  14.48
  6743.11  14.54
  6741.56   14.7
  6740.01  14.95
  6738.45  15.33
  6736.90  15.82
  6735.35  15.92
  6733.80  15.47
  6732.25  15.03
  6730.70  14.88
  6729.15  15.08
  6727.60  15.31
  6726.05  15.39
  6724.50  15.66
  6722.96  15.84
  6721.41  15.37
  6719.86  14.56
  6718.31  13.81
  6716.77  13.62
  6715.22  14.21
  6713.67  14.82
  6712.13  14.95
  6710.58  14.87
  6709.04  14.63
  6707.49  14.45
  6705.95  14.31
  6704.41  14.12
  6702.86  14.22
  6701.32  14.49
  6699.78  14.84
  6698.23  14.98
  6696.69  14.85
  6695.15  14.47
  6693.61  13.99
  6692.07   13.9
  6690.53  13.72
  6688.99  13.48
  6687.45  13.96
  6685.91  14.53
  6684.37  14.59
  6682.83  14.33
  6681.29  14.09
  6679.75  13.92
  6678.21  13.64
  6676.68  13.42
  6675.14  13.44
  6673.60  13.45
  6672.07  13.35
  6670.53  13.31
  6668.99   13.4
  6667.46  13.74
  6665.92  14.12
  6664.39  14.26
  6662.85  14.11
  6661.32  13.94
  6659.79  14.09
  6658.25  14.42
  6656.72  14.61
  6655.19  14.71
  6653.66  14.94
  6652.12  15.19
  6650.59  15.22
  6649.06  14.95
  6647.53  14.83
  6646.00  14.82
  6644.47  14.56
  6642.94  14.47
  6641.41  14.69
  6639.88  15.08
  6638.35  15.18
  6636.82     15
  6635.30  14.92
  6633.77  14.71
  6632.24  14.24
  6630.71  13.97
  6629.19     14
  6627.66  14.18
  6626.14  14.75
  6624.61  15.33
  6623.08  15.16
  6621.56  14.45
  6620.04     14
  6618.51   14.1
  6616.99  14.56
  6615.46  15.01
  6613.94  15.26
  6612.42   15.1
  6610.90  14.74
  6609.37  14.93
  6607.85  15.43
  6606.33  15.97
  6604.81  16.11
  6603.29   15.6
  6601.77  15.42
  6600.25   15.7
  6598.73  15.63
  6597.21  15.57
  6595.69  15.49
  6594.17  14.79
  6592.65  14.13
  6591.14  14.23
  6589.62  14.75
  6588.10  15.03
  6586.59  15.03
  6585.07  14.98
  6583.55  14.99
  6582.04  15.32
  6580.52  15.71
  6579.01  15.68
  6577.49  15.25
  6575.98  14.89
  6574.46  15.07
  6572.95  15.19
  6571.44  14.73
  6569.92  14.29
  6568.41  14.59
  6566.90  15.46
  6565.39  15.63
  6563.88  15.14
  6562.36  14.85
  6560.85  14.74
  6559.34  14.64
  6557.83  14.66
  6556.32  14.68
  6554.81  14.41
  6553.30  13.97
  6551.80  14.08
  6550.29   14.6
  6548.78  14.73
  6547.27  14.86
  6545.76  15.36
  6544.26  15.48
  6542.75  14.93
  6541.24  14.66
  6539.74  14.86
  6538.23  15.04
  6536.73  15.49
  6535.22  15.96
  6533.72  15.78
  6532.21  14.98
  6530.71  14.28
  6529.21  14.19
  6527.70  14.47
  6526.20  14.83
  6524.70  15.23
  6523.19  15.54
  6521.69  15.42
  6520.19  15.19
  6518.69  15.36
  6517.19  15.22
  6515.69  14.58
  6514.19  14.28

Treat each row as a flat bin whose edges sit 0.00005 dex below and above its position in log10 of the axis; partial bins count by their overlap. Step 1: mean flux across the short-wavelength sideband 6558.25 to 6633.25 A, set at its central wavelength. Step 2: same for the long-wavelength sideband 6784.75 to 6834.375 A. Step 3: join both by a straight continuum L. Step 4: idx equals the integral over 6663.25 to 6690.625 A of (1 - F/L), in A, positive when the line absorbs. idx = 2.4 A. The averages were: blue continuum 15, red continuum 15.4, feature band 13.8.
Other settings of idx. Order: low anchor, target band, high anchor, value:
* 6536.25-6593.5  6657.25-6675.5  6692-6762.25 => 1.28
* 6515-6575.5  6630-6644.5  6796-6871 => 0.22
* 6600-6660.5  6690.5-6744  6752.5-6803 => 1.98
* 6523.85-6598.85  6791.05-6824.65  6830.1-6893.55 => -1.67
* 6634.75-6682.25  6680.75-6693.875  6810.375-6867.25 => 0.29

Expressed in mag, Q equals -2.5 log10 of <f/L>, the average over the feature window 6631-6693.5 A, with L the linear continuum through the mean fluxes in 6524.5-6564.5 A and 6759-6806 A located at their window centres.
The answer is 0.08 mag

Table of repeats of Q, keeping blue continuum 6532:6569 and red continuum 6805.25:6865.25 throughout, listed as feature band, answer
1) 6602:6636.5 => 0.00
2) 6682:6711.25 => 0.04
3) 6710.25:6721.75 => 0.03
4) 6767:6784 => -0.06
